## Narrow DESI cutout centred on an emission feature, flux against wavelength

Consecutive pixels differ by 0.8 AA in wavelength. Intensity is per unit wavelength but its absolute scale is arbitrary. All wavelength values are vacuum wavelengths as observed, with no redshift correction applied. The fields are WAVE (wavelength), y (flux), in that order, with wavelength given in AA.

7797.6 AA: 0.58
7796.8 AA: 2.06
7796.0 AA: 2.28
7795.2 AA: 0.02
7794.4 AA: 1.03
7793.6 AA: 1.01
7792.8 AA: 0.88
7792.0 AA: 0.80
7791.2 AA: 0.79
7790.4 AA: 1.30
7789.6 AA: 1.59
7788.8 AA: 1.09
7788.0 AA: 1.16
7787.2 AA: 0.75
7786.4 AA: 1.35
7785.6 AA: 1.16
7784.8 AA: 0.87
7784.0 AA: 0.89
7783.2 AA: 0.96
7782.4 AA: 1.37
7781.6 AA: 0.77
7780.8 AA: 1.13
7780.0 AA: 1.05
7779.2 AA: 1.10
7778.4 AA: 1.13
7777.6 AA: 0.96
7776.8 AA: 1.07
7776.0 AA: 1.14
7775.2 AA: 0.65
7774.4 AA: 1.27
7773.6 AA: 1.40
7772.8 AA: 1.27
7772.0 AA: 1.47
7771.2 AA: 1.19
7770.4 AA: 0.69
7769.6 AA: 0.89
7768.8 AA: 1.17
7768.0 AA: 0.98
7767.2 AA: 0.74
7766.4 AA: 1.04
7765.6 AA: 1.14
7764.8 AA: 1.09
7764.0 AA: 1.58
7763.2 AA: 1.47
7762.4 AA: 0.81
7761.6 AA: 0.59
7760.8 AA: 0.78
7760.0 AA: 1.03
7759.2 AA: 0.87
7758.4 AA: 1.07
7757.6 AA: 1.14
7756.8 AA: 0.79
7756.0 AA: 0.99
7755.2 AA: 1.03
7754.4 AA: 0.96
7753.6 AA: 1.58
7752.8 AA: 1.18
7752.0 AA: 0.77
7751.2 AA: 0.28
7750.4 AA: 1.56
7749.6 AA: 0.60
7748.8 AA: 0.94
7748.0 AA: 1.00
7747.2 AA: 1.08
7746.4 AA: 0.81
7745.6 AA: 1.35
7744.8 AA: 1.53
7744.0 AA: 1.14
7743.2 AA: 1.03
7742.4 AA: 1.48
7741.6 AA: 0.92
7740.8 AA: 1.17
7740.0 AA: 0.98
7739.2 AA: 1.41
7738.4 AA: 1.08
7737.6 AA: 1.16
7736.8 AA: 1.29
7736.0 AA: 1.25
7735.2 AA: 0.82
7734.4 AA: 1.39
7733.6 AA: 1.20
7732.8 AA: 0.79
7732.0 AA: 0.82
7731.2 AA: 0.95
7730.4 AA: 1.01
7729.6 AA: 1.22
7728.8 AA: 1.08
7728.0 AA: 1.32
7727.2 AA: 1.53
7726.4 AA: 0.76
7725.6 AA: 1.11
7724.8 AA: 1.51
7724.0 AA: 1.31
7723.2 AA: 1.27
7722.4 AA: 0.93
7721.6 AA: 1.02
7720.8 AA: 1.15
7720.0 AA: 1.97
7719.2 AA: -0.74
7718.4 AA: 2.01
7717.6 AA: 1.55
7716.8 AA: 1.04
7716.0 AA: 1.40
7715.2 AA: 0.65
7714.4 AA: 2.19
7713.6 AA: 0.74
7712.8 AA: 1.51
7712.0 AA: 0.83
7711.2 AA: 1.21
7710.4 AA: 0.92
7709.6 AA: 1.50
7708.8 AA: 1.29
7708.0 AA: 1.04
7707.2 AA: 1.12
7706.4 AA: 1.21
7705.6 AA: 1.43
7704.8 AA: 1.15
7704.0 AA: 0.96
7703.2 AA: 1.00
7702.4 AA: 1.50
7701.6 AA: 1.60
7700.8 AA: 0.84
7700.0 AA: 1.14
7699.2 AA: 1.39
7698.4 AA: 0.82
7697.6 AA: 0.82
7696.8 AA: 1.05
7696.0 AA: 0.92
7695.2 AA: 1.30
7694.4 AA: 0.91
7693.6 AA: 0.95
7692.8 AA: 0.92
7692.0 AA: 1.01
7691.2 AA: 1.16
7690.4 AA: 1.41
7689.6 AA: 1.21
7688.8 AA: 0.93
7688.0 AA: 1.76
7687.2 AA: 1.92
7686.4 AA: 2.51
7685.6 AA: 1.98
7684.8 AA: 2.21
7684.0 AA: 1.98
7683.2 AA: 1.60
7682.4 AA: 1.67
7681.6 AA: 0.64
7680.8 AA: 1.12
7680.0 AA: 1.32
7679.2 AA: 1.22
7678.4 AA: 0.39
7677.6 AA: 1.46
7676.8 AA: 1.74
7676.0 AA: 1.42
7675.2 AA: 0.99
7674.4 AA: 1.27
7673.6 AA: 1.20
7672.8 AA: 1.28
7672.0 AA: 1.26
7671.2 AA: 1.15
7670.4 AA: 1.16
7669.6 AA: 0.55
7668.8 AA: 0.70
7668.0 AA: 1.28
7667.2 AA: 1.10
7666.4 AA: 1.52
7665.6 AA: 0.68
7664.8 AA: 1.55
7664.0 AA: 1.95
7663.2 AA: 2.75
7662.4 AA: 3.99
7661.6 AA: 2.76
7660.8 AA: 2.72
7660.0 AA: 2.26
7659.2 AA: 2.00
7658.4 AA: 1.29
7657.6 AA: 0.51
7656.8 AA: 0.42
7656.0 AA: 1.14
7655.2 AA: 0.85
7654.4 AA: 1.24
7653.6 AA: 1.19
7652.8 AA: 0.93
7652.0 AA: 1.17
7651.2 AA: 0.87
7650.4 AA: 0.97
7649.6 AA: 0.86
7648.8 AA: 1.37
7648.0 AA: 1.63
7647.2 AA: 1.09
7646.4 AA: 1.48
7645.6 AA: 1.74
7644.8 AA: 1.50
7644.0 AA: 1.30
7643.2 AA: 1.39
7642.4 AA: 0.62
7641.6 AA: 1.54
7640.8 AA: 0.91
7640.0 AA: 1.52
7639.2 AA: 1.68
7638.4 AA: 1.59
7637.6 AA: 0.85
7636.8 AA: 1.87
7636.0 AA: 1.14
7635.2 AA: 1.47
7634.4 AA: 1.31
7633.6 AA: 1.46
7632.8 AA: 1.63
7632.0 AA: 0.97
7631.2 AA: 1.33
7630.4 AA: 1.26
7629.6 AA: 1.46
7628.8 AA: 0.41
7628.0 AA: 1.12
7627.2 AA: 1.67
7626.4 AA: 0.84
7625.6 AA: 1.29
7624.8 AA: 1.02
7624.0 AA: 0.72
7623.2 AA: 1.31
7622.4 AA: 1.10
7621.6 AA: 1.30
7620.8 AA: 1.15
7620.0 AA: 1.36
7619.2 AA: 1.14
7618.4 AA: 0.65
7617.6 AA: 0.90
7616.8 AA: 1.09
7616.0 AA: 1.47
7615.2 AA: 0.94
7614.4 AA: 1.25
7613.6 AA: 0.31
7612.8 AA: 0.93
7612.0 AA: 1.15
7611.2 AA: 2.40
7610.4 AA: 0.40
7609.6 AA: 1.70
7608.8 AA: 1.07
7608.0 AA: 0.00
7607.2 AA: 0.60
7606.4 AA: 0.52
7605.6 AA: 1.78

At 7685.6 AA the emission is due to [N II]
